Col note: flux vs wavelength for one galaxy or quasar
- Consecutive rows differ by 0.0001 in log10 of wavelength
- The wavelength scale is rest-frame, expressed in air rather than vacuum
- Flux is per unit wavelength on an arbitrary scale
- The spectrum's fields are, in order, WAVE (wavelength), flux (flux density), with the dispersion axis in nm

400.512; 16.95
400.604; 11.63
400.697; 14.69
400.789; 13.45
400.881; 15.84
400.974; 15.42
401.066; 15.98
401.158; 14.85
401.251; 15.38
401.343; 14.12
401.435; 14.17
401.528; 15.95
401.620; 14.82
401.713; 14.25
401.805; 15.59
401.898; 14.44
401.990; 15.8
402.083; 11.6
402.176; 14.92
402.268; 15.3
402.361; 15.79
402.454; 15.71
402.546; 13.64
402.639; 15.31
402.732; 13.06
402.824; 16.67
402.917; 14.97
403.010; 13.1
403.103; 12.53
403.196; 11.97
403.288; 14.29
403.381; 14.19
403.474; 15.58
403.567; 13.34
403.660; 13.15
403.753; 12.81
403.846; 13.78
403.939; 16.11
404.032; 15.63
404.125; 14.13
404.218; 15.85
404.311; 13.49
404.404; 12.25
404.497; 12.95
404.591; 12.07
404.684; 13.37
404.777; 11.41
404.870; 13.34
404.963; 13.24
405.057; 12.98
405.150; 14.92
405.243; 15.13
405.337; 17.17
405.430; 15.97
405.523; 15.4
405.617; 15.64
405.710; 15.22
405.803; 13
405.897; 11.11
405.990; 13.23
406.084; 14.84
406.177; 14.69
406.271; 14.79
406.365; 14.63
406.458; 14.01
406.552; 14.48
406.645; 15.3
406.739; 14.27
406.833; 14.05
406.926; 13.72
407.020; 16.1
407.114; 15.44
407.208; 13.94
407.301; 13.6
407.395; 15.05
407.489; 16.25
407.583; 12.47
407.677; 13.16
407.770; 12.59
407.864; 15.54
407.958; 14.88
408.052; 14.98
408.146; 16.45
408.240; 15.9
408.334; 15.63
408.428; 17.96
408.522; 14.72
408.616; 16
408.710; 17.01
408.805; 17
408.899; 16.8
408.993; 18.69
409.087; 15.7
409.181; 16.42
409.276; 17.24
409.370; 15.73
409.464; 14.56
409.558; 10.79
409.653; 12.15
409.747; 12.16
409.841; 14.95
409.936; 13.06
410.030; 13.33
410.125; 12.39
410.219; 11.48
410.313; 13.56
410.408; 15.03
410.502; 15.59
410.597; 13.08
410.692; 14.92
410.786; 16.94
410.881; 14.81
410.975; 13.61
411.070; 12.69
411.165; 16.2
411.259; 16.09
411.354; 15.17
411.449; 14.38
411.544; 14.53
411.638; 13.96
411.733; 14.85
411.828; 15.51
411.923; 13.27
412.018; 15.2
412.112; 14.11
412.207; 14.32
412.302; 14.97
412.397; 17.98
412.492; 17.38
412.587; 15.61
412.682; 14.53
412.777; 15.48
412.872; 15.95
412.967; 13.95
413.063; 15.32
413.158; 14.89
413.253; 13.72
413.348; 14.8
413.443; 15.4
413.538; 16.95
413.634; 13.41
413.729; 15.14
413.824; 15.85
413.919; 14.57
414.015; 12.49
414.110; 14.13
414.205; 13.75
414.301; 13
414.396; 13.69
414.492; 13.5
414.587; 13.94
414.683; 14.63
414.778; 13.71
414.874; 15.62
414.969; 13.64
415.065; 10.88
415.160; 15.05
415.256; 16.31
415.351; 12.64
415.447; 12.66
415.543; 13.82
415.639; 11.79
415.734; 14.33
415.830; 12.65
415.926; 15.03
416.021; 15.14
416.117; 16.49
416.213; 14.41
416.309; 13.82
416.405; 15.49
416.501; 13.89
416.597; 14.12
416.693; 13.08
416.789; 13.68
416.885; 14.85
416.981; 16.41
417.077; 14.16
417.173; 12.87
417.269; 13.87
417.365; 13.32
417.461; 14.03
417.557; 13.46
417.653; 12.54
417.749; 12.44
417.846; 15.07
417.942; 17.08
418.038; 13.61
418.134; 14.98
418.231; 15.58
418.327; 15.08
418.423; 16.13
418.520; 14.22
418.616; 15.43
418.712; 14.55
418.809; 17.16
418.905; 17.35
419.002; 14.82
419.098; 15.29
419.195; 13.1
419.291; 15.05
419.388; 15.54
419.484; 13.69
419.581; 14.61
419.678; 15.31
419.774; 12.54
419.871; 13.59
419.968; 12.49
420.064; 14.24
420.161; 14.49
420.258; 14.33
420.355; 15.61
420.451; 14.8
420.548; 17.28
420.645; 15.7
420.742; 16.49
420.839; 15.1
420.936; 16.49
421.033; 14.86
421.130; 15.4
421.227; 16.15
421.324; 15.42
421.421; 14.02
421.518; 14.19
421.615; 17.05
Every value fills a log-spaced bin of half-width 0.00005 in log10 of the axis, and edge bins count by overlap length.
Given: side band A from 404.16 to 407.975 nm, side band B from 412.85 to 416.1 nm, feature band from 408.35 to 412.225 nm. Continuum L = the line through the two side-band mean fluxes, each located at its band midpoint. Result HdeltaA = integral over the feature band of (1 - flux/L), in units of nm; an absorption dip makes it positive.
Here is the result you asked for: -0.164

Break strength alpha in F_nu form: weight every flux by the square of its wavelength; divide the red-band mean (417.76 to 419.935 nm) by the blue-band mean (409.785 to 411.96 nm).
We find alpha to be 1.08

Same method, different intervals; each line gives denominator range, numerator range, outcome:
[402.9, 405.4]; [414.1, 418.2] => 1.08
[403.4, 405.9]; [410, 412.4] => 1.06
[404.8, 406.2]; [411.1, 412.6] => 1.09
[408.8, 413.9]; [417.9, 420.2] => 1.04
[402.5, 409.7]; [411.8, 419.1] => 1.05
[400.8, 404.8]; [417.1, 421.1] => 1.11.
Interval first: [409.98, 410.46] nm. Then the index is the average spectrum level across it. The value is 13.2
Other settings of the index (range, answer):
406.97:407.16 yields 15.7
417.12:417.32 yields 13.4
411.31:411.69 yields 14.5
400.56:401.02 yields 14.2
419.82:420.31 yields 13.8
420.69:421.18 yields 15.7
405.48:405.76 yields 15.4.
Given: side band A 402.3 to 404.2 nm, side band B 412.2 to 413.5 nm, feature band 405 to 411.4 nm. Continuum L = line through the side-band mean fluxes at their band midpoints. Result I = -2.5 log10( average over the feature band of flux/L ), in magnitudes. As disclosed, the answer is 0.01 mag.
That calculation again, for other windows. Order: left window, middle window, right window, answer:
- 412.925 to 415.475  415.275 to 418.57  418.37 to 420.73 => 0.03 mag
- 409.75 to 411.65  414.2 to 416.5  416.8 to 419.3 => 0.04 mag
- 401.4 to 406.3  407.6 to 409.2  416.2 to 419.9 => -0.10 mag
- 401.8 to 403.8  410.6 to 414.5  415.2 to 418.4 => -0.04 mag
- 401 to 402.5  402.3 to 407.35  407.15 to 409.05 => 0.07 mag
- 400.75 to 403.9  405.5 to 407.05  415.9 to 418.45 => 0.01 mag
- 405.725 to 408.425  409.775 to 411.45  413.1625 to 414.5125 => 0.01 mag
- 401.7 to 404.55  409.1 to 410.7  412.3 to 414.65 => 0.05 mag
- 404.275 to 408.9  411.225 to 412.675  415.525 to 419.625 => -0.04 mag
